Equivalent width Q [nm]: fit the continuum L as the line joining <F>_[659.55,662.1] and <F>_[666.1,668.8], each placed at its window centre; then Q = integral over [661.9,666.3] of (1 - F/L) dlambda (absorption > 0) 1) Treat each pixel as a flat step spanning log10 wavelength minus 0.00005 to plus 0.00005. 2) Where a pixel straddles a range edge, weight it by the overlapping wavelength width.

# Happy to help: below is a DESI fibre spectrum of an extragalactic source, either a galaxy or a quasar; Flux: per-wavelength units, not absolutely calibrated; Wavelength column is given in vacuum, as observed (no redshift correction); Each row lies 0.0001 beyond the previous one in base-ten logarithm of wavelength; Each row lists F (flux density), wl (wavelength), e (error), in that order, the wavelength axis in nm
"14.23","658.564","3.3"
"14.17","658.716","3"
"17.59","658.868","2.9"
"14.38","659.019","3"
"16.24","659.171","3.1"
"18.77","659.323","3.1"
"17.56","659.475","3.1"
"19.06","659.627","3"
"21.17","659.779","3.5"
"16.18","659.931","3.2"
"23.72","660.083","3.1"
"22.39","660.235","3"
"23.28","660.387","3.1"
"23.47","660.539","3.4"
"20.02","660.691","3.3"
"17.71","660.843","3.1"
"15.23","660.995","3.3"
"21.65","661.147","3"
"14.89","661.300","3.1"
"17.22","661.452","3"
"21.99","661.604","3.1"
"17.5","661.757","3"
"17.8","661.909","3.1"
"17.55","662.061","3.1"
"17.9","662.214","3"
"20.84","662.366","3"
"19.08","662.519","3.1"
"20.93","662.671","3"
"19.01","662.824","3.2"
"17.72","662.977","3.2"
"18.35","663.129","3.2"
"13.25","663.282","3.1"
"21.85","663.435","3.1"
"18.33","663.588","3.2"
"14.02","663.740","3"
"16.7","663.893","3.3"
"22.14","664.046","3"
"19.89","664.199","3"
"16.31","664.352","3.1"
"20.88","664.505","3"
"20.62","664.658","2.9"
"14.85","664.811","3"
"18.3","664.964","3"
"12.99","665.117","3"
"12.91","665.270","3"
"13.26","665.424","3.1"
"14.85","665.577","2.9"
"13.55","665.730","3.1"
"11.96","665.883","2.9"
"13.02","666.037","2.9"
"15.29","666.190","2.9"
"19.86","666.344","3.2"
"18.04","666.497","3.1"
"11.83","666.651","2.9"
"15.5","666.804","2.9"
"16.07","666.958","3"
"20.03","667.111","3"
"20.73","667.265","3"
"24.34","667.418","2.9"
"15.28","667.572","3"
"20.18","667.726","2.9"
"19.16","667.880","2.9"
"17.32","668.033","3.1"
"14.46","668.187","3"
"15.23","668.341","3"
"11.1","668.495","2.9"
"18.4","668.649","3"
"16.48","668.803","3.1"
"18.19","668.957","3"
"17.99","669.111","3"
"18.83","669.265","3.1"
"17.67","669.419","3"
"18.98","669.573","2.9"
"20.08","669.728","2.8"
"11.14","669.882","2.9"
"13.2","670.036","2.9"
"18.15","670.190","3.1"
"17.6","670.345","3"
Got 0.32 nm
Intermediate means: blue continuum 19.5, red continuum 17.2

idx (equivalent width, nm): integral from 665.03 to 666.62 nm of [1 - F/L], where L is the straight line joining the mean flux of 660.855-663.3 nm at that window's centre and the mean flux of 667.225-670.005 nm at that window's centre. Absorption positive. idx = 0.292 nm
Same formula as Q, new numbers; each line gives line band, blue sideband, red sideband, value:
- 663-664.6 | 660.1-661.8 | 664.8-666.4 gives -0.16 nm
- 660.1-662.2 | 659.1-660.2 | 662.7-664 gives -0.10 nm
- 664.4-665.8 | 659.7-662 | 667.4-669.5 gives 0.19 nm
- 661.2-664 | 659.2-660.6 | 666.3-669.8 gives 0.20 nm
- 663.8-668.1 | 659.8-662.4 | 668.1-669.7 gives 0.19 nm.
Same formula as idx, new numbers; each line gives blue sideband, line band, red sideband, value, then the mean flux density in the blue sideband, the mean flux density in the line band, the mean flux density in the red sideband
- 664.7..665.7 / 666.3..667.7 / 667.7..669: -0.20 nm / 14.7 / 18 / 16.6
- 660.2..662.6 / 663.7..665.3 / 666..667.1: -0.01 nm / 19.2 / 17.4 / 16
